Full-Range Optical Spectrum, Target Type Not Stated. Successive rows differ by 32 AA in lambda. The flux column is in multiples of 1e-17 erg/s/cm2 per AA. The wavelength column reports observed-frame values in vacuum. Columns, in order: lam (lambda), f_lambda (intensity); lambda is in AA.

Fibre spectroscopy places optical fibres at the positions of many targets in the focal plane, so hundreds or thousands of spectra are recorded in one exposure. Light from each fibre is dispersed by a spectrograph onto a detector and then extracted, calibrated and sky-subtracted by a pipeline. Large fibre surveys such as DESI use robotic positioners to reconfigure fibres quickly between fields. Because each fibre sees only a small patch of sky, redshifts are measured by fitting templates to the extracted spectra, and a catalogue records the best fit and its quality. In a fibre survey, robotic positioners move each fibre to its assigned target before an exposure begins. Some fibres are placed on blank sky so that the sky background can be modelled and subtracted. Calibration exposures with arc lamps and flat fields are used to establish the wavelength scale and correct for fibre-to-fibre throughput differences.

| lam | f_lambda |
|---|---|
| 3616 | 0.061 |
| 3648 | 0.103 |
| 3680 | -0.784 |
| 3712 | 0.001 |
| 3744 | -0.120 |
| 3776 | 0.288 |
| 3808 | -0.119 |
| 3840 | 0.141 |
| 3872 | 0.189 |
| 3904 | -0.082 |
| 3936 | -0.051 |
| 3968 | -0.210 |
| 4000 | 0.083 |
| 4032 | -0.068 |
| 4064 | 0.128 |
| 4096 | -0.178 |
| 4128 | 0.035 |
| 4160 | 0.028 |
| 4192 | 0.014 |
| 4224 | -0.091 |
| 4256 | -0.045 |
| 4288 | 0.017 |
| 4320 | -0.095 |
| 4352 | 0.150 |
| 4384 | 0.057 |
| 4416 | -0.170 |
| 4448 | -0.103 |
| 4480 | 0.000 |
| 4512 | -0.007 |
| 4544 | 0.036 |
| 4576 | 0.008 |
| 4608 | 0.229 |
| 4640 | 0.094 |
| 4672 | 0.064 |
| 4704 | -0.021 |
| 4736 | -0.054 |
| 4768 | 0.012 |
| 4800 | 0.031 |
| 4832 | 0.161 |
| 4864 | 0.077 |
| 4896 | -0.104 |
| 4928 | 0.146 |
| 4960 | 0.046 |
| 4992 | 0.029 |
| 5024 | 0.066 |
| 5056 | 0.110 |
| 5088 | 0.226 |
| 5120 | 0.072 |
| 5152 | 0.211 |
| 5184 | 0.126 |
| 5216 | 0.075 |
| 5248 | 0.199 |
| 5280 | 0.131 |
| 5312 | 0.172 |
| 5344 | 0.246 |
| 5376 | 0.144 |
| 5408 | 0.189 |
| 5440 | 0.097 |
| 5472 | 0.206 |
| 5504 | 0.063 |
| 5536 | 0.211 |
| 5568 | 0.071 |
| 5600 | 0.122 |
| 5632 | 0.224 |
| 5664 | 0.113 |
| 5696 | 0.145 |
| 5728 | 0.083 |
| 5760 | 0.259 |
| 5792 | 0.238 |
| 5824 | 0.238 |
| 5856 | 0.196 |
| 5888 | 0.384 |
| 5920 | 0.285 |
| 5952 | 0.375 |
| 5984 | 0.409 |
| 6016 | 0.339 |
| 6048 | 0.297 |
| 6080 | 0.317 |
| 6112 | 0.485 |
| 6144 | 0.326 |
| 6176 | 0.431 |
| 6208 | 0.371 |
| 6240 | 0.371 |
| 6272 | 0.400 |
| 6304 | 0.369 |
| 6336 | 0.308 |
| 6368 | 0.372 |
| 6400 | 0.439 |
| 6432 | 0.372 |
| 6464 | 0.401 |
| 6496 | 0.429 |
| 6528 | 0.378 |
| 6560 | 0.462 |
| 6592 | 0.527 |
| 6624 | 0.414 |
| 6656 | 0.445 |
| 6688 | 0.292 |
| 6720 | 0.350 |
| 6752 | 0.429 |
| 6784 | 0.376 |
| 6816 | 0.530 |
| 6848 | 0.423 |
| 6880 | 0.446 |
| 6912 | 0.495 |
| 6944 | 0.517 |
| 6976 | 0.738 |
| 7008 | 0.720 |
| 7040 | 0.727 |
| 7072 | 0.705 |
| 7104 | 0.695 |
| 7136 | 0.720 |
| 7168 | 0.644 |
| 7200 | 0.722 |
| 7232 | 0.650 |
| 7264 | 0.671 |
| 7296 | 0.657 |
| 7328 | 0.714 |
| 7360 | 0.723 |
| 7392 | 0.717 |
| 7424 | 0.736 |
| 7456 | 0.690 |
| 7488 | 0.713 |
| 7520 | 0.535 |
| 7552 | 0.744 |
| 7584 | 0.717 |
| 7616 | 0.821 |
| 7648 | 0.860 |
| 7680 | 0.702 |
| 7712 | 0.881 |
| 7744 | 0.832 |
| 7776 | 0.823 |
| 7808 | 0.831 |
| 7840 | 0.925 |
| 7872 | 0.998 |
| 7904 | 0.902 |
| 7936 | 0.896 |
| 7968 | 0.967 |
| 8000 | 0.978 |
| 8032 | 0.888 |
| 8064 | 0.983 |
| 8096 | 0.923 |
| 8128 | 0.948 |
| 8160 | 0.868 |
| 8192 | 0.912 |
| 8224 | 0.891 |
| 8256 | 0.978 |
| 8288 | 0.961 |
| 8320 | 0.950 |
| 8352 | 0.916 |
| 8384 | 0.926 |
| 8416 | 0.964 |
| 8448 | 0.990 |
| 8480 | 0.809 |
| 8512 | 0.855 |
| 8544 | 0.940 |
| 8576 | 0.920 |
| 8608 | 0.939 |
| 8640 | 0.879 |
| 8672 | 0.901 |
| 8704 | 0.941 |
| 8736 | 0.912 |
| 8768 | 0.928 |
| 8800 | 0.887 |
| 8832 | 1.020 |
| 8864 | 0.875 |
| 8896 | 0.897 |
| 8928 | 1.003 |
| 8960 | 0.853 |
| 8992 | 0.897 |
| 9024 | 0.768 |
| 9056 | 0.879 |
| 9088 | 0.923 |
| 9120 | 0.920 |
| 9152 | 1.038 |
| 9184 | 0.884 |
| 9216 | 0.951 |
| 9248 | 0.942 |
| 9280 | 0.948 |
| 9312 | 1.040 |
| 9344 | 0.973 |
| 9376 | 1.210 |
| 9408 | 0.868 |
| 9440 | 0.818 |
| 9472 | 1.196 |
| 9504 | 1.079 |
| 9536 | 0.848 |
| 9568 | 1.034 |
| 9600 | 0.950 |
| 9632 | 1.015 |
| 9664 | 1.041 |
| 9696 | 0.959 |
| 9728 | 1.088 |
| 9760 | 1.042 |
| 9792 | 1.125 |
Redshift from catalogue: 0.745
